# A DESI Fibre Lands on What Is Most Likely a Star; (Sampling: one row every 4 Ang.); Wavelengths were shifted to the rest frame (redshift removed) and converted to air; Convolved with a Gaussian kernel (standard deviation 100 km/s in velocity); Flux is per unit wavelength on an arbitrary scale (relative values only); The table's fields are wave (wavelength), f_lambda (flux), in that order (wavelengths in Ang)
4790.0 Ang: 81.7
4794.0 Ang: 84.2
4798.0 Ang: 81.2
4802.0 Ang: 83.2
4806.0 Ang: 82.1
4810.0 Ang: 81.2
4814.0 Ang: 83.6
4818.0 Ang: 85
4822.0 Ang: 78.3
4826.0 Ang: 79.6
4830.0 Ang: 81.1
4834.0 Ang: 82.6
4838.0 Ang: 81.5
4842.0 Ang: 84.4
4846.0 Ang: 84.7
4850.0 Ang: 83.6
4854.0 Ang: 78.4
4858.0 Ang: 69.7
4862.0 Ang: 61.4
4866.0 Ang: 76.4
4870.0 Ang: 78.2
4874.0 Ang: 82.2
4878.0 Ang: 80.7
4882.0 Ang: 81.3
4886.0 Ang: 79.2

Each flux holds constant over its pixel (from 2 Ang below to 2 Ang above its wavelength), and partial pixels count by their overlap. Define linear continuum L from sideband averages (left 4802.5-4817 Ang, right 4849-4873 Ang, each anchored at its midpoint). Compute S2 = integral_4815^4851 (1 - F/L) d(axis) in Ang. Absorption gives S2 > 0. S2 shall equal -1.6 Ang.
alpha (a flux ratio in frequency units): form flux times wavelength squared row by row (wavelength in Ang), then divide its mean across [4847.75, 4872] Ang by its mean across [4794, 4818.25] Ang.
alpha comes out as 0.92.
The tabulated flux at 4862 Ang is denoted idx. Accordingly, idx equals 61.4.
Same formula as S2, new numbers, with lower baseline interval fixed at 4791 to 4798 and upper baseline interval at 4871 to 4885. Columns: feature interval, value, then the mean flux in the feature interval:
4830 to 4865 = 1.4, 78.4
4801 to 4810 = 0.0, 82.3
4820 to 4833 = 0.4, 79.9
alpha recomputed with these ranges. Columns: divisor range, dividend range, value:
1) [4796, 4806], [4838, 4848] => 1.04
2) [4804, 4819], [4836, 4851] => 1.02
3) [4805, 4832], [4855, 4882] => 0.94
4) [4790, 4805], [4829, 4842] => 1.01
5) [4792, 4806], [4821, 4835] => 0.98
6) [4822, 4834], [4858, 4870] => 0.89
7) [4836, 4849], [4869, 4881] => 0.98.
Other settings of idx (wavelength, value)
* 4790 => 81.7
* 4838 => 81.5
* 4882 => 81.3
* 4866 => 76.4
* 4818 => 85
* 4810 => 81.2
